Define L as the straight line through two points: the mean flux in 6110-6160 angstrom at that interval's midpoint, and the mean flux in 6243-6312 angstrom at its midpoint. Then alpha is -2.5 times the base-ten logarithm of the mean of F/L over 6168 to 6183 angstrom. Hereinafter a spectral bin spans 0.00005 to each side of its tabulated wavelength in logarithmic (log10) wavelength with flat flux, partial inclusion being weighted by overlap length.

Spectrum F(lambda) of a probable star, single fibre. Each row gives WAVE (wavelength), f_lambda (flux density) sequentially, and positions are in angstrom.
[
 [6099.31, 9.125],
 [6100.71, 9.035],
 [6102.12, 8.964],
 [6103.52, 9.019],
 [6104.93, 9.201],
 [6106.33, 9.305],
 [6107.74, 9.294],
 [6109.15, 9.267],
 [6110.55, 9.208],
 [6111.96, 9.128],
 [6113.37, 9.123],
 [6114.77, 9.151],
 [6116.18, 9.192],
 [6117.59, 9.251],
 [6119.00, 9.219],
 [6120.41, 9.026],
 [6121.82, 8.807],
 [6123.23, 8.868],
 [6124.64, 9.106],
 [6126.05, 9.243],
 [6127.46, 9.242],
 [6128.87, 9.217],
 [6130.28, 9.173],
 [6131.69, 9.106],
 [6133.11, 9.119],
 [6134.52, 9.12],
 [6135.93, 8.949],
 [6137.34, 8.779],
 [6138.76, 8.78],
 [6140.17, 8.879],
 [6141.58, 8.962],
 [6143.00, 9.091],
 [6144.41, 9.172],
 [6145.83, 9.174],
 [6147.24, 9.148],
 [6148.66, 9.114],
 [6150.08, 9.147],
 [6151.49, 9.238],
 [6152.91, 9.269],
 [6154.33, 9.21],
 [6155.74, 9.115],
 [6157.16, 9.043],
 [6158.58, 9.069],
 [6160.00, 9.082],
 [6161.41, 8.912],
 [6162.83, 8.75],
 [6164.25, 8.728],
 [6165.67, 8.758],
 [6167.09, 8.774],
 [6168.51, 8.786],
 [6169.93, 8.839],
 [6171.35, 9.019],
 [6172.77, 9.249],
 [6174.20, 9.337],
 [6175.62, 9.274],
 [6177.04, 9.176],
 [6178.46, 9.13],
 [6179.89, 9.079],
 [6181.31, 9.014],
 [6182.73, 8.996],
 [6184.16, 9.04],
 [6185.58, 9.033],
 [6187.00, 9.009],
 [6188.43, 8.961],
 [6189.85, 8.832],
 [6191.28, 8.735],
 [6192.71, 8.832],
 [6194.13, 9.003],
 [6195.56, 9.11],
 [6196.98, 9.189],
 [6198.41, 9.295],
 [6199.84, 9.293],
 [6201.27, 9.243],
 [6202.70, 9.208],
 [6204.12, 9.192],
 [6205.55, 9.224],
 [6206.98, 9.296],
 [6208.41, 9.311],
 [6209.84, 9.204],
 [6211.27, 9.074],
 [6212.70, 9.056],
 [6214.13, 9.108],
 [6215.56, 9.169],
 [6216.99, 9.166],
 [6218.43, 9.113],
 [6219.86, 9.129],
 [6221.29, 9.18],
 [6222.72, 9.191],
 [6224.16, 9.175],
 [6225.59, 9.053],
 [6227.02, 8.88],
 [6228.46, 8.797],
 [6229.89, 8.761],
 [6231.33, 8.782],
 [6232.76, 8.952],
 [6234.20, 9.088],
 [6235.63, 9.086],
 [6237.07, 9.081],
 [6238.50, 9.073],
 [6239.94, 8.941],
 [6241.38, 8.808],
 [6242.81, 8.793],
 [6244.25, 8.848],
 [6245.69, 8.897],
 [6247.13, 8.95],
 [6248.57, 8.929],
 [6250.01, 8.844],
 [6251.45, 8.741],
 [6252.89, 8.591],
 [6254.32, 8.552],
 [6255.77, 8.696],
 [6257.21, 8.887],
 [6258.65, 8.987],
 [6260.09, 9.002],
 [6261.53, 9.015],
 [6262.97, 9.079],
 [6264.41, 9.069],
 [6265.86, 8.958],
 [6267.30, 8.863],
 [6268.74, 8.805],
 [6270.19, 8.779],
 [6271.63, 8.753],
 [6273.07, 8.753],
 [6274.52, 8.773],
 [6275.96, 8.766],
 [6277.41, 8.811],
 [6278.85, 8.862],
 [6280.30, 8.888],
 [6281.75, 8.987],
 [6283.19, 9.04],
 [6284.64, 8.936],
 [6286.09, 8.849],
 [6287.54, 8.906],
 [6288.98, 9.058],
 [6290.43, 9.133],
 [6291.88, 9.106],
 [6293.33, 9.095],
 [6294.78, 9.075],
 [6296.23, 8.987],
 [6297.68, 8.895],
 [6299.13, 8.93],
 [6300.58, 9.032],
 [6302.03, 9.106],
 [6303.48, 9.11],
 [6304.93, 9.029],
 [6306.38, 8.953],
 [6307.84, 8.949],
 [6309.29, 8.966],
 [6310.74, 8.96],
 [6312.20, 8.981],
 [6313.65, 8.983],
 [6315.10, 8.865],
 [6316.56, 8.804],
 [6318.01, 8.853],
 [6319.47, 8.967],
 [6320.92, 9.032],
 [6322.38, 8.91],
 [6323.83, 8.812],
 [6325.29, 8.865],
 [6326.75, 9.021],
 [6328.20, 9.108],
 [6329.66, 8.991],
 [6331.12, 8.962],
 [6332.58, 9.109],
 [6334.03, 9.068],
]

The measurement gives -0.01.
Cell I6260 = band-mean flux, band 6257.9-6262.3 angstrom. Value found 9.01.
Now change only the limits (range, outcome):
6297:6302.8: 9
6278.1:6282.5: 8.92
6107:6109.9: 9.28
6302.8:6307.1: 9.04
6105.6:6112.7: 9.24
